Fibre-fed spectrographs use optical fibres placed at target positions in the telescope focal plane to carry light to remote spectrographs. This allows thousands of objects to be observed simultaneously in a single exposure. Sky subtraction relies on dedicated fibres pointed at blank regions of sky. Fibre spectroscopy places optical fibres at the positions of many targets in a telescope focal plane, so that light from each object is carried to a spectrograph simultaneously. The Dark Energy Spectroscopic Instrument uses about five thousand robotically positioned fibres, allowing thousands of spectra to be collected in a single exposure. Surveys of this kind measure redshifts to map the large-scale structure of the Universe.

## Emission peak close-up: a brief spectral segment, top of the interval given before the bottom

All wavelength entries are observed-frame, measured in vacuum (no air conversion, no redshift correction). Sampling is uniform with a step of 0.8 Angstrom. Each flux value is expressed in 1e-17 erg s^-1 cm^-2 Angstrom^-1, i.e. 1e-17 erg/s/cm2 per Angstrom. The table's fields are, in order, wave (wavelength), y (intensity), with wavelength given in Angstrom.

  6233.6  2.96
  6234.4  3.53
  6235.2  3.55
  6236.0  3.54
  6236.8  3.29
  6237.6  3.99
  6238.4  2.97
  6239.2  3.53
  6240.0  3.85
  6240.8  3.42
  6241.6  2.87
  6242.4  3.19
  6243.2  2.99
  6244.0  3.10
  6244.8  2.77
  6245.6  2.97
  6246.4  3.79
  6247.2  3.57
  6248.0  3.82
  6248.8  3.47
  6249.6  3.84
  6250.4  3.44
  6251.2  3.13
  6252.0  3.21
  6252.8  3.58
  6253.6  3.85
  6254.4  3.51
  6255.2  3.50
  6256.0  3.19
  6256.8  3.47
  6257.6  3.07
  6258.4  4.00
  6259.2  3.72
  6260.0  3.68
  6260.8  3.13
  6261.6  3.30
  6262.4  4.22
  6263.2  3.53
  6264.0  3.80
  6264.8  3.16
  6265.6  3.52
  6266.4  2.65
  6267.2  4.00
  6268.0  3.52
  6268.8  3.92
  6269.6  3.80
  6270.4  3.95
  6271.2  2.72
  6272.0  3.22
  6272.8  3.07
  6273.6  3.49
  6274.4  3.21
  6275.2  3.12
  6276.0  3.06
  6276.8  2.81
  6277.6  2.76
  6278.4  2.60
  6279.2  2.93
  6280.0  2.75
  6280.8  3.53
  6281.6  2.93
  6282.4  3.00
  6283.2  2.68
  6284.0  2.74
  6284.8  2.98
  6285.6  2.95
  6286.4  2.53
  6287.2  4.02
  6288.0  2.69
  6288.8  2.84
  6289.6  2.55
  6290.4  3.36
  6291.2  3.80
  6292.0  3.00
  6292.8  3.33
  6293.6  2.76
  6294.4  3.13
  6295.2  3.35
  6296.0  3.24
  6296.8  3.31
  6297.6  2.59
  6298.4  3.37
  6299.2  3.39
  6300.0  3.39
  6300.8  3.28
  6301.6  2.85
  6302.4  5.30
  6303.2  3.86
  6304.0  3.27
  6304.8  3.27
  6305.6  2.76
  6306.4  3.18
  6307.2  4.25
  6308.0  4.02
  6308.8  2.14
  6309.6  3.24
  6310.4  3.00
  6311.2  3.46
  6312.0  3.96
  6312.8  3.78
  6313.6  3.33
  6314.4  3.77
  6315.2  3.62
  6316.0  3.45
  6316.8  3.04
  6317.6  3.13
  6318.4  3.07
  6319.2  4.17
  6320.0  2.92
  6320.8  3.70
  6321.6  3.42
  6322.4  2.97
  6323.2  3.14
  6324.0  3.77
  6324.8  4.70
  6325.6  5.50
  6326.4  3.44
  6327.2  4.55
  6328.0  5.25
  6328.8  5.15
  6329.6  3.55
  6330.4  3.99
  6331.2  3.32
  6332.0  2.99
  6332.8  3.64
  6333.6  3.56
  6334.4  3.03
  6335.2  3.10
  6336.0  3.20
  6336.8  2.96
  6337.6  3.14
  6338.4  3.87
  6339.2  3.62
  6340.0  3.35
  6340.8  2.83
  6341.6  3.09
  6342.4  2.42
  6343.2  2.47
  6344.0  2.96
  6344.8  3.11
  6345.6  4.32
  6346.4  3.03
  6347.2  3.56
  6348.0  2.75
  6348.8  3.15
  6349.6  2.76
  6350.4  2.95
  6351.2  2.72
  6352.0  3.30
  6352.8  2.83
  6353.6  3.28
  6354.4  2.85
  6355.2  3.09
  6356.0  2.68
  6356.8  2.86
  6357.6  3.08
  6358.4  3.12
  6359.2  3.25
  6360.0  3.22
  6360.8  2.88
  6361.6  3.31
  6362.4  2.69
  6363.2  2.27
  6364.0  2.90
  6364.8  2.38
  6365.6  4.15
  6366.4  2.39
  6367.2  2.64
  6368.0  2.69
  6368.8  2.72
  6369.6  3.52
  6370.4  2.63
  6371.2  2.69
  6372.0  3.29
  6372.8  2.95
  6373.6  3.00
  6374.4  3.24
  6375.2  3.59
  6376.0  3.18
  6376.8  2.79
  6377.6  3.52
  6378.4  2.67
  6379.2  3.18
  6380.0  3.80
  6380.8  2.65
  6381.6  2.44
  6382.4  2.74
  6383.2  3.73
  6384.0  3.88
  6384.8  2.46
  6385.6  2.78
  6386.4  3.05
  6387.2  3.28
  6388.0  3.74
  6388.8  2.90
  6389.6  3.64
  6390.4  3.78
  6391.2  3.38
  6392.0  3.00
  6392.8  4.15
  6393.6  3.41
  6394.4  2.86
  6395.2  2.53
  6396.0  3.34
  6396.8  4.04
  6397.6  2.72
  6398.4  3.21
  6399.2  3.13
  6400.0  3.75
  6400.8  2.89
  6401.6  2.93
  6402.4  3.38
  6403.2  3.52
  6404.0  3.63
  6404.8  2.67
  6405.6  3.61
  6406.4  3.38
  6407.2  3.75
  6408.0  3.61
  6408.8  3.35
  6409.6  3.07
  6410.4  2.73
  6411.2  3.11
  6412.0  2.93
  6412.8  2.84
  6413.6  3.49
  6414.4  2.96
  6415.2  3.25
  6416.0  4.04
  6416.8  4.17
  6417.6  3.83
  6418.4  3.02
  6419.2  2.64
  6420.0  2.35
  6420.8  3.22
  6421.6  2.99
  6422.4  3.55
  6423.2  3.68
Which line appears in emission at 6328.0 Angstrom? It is [O III]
